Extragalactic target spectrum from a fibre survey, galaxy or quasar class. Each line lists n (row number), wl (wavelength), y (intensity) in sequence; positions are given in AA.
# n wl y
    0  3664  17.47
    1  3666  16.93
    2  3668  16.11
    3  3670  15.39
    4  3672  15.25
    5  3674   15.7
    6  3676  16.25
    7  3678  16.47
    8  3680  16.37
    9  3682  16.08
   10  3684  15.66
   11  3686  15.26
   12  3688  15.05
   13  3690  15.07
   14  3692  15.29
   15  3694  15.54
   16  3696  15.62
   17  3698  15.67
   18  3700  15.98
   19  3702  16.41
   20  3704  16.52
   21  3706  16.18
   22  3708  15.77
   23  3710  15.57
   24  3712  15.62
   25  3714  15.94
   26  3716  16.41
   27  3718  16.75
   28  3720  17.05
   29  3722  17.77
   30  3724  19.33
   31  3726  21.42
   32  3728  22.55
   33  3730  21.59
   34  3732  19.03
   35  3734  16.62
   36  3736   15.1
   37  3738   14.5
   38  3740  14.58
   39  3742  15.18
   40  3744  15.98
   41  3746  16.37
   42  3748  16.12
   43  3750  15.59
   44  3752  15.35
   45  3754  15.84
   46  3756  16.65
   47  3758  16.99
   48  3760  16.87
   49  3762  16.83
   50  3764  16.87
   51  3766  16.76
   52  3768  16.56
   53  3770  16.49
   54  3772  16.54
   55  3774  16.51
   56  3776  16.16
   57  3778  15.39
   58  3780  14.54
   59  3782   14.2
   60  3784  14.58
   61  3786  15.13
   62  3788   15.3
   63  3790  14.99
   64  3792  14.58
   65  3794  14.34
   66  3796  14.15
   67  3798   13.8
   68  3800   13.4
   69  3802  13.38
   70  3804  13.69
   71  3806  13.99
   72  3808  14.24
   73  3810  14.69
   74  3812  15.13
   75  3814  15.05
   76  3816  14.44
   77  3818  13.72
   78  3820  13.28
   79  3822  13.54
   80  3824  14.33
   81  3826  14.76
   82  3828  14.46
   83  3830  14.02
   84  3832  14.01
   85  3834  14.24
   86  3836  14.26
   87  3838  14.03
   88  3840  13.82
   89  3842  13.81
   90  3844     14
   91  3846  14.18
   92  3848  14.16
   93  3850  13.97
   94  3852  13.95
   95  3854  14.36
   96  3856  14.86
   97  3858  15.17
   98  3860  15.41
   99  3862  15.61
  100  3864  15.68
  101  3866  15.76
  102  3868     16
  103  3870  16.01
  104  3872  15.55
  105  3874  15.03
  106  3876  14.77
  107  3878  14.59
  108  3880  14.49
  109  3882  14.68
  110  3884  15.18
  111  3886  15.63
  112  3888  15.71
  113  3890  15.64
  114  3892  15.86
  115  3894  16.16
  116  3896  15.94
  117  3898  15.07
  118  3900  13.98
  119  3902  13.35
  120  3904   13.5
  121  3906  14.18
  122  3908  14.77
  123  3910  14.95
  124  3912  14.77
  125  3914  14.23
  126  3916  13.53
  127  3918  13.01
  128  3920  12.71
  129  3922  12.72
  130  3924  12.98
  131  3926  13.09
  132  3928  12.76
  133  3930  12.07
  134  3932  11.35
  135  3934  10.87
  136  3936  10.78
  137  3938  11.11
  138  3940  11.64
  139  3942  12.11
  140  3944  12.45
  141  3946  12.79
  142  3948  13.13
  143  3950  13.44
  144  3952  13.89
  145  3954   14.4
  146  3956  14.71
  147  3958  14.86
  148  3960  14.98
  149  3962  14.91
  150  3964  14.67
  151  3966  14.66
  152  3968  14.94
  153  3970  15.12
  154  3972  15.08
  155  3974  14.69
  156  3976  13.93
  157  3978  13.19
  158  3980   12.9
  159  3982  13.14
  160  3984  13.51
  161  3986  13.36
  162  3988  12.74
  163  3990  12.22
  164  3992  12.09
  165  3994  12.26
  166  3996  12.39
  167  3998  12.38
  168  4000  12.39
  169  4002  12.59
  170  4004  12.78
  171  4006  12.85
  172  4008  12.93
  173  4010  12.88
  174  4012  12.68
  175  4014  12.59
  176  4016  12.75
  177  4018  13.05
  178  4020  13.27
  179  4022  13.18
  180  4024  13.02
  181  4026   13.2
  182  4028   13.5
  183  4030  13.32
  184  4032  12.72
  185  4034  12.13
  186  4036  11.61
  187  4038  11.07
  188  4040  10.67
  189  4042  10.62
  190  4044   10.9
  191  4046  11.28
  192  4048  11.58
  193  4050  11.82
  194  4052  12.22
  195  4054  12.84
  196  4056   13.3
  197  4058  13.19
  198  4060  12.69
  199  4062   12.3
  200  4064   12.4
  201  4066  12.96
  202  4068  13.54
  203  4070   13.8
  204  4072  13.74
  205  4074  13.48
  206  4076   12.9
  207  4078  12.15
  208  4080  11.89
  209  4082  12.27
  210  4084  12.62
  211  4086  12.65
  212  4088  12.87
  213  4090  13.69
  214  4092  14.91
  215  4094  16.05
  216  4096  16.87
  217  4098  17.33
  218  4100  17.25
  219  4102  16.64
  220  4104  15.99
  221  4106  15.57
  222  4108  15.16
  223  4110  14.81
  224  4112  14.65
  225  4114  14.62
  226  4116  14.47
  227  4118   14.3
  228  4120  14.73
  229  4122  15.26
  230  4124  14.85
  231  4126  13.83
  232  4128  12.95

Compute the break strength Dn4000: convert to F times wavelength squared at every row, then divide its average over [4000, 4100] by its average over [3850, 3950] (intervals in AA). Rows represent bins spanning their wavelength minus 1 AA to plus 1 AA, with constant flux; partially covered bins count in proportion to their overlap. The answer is 0.99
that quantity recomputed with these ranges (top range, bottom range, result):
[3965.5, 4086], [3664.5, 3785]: 0.91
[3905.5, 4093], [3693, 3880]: 0.94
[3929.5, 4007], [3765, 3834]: 0.98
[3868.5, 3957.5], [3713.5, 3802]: 0.93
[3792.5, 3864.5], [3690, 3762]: 0.90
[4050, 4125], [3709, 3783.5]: 1.00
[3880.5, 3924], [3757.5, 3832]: 1.03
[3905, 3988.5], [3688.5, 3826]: 0.94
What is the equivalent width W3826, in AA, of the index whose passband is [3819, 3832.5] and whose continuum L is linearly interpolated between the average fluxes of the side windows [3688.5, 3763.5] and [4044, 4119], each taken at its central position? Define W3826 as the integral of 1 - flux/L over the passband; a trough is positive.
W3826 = 1.5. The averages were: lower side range 16.6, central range 14.1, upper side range 13.8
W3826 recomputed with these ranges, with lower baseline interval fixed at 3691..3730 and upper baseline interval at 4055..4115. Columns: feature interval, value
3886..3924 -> 2.6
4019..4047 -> 4.5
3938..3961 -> 2.7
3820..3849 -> 3.6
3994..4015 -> 3.0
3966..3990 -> 1.7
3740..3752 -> 0.8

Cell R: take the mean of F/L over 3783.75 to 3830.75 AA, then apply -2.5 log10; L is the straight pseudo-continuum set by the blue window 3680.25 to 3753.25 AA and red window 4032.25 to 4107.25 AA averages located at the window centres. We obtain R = 0.10 mag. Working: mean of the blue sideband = 16.5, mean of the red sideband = 13.2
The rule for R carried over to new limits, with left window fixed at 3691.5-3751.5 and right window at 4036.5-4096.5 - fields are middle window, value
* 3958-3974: -0.08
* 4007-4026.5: 0.03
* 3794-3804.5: 0.15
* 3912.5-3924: 0.09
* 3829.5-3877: 0.04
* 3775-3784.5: 0.07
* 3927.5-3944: 0.22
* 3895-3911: 0.01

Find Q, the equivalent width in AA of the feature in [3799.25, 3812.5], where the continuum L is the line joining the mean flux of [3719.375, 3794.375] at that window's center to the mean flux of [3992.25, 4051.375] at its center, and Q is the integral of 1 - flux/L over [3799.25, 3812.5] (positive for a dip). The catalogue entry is 1.4 AA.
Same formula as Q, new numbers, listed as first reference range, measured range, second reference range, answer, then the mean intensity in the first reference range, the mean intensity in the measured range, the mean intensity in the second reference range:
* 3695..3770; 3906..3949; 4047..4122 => 6.8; 16.8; 12.8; 13.9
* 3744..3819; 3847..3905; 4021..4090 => -2.9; 15.3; 15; 12.5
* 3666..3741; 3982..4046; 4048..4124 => 8.7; 16.5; 12.5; 14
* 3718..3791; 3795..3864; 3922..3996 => 4.9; 16.6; 14.3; 13.2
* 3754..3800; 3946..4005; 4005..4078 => -1.2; 15.6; 13.6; 12.6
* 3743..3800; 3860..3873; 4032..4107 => -0.7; 15.7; 15.7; 13.2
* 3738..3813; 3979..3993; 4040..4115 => 1.2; 15.3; 12.9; 13.6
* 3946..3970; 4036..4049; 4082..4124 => 3.2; 14.4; 11.1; 15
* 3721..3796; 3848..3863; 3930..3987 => 0.3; 16.4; 14.7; 13.4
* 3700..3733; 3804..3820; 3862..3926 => 1.7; 17.7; 14.3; 14.7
